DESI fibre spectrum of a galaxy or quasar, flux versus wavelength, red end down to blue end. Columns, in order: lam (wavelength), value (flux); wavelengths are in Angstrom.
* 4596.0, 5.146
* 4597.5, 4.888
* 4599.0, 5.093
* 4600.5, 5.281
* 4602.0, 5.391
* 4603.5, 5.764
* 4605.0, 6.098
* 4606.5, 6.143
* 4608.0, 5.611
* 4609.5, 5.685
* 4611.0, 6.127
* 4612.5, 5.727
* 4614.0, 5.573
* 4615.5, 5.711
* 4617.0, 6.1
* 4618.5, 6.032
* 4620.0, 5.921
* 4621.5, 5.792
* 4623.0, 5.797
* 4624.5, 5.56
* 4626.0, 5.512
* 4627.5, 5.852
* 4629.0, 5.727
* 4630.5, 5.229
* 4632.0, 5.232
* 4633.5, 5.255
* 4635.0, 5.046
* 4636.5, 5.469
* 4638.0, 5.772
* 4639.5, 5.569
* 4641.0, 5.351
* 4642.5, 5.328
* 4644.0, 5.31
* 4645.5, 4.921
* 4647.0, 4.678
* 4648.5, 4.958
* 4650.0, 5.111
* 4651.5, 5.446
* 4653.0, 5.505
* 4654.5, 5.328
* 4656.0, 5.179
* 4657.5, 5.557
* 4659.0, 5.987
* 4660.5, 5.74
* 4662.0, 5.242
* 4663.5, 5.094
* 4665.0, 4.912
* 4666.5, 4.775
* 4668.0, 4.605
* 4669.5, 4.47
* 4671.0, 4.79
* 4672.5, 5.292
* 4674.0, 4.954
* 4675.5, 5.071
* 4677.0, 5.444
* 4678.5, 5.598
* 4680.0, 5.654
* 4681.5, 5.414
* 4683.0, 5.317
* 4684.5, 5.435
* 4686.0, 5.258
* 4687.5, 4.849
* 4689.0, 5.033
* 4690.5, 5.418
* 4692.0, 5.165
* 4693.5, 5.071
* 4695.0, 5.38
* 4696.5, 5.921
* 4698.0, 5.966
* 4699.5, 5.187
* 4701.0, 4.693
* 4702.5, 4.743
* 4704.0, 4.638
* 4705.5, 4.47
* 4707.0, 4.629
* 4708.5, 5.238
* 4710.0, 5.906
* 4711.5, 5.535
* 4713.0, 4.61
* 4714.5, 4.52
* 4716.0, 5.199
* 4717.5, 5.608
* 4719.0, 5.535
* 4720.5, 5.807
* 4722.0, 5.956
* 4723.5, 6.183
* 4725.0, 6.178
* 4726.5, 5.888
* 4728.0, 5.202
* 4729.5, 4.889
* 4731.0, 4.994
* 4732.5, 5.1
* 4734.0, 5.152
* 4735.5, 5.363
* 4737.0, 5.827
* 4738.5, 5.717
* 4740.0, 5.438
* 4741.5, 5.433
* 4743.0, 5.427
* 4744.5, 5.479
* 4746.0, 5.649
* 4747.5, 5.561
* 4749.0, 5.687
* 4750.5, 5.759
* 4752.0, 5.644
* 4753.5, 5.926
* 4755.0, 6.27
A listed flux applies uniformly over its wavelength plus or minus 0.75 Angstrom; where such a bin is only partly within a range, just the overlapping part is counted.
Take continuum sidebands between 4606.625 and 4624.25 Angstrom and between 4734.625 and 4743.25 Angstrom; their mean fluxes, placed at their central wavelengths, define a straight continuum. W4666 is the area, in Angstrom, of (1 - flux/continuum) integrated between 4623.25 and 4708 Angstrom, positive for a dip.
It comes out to 7.0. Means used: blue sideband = 5.83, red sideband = 5.53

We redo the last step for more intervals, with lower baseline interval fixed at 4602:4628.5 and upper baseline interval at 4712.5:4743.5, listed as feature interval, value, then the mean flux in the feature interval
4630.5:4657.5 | 2.1 Angstrom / 5.27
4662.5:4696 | 2.7 Angstrom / 5.14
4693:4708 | 1.2 Angstrom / 5.07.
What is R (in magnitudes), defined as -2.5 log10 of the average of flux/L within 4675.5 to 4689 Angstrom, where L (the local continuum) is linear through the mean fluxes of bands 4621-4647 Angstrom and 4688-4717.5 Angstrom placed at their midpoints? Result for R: -0.02 mag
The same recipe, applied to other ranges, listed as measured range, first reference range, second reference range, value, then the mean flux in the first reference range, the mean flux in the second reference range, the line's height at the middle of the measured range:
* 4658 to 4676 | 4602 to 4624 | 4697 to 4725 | 0.092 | 5.84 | 5.28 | 5.53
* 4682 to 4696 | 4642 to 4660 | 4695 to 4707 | -0.022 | 5.28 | 5.08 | 5.13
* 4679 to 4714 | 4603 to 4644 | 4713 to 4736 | 0.058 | 5.66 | 5.41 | 5.48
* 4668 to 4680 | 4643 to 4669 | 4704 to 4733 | 0.029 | 5.19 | 5.32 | 5.23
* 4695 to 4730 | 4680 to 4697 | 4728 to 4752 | 0.007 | 5.3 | 5.43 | 5.36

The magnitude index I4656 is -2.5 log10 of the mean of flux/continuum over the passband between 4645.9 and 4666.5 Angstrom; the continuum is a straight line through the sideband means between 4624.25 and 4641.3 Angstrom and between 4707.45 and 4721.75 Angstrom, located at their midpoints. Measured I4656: 0.03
